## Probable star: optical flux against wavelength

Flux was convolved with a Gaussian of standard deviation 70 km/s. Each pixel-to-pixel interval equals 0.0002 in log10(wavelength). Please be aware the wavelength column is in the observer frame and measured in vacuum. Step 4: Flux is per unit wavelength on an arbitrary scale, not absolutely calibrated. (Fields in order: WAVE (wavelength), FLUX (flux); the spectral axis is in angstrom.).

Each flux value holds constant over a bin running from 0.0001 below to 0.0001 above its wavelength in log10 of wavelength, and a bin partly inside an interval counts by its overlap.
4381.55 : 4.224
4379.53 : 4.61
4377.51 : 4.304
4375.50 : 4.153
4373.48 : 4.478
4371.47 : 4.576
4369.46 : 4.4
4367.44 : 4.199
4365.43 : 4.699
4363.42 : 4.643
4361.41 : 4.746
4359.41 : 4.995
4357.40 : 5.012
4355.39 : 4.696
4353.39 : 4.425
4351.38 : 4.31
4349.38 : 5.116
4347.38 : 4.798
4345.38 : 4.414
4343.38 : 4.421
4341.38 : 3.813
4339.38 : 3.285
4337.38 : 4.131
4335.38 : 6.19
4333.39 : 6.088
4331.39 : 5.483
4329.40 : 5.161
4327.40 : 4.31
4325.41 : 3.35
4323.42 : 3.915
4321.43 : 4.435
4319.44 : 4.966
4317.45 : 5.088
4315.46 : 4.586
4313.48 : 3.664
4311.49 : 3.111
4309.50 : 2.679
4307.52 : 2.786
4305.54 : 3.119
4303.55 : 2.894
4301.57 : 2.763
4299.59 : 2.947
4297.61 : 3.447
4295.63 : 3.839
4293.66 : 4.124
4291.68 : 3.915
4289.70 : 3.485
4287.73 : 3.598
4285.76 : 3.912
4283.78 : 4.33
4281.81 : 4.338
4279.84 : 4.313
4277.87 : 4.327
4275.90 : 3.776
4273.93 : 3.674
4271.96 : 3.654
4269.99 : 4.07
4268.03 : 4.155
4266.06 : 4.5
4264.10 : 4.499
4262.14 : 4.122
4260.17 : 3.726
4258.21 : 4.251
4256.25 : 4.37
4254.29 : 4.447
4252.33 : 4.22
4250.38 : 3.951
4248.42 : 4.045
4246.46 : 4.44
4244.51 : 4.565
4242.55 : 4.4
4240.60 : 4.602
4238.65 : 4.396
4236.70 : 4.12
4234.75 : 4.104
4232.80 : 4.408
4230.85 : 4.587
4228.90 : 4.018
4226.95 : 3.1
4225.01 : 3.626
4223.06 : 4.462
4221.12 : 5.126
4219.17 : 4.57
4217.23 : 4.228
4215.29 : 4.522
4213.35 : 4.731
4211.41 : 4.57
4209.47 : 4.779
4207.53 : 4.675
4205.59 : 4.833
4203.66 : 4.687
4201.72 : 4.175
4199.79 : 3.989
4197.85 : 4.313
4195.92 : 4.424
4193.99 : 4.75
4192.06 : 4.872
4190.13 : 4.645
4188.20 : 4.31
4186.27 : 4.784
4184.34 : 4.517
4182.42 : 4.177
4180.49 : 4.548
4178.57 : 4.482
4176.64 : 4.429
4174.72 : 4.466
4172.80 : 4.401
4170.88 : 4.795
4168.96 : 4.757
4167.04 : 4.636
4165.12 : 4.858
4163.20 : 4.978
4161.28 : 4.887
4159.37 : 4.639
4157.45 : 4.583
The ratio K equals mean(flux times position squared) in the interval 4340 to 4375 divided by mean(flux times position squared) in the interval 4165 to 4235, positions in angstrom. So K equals 1.10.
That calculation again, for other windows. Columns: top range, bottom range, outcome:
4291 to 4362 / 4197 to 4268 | 1.01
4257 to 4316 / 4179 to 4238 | 0.88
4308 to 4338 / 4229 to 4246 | 1.06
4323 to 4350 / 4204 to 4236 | 1.11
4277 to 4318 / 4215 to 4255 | 0.88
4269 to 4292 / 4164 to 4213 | 0.91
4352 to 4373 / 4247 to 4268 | 1.15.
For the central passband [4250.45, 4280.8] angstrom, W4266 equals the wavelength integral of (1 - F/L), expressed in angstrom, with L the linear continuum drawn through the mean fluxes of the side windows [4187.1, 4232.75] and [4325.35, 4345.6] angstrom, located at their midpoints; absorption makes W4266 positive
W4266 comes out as 2.70 angstrom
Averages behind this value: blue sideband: 4.43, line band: 4.13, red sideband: 4.67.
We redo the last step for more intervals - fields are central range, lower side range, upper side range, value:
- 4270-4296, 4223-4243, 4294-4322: -1.2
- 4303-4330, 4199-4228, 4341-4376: 4.0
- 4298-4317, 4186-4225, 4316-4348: 5.6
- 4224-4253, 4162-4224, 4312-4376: 2.6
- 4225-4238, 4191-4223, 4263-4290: 1.1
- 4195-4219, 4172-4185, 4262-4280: -0.9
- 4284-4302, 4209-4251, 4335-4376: 3.3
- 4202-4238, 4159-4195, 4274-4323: -0.5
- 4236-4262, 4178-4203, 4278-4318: -1.6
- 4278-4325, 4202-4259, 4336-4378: 7.2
